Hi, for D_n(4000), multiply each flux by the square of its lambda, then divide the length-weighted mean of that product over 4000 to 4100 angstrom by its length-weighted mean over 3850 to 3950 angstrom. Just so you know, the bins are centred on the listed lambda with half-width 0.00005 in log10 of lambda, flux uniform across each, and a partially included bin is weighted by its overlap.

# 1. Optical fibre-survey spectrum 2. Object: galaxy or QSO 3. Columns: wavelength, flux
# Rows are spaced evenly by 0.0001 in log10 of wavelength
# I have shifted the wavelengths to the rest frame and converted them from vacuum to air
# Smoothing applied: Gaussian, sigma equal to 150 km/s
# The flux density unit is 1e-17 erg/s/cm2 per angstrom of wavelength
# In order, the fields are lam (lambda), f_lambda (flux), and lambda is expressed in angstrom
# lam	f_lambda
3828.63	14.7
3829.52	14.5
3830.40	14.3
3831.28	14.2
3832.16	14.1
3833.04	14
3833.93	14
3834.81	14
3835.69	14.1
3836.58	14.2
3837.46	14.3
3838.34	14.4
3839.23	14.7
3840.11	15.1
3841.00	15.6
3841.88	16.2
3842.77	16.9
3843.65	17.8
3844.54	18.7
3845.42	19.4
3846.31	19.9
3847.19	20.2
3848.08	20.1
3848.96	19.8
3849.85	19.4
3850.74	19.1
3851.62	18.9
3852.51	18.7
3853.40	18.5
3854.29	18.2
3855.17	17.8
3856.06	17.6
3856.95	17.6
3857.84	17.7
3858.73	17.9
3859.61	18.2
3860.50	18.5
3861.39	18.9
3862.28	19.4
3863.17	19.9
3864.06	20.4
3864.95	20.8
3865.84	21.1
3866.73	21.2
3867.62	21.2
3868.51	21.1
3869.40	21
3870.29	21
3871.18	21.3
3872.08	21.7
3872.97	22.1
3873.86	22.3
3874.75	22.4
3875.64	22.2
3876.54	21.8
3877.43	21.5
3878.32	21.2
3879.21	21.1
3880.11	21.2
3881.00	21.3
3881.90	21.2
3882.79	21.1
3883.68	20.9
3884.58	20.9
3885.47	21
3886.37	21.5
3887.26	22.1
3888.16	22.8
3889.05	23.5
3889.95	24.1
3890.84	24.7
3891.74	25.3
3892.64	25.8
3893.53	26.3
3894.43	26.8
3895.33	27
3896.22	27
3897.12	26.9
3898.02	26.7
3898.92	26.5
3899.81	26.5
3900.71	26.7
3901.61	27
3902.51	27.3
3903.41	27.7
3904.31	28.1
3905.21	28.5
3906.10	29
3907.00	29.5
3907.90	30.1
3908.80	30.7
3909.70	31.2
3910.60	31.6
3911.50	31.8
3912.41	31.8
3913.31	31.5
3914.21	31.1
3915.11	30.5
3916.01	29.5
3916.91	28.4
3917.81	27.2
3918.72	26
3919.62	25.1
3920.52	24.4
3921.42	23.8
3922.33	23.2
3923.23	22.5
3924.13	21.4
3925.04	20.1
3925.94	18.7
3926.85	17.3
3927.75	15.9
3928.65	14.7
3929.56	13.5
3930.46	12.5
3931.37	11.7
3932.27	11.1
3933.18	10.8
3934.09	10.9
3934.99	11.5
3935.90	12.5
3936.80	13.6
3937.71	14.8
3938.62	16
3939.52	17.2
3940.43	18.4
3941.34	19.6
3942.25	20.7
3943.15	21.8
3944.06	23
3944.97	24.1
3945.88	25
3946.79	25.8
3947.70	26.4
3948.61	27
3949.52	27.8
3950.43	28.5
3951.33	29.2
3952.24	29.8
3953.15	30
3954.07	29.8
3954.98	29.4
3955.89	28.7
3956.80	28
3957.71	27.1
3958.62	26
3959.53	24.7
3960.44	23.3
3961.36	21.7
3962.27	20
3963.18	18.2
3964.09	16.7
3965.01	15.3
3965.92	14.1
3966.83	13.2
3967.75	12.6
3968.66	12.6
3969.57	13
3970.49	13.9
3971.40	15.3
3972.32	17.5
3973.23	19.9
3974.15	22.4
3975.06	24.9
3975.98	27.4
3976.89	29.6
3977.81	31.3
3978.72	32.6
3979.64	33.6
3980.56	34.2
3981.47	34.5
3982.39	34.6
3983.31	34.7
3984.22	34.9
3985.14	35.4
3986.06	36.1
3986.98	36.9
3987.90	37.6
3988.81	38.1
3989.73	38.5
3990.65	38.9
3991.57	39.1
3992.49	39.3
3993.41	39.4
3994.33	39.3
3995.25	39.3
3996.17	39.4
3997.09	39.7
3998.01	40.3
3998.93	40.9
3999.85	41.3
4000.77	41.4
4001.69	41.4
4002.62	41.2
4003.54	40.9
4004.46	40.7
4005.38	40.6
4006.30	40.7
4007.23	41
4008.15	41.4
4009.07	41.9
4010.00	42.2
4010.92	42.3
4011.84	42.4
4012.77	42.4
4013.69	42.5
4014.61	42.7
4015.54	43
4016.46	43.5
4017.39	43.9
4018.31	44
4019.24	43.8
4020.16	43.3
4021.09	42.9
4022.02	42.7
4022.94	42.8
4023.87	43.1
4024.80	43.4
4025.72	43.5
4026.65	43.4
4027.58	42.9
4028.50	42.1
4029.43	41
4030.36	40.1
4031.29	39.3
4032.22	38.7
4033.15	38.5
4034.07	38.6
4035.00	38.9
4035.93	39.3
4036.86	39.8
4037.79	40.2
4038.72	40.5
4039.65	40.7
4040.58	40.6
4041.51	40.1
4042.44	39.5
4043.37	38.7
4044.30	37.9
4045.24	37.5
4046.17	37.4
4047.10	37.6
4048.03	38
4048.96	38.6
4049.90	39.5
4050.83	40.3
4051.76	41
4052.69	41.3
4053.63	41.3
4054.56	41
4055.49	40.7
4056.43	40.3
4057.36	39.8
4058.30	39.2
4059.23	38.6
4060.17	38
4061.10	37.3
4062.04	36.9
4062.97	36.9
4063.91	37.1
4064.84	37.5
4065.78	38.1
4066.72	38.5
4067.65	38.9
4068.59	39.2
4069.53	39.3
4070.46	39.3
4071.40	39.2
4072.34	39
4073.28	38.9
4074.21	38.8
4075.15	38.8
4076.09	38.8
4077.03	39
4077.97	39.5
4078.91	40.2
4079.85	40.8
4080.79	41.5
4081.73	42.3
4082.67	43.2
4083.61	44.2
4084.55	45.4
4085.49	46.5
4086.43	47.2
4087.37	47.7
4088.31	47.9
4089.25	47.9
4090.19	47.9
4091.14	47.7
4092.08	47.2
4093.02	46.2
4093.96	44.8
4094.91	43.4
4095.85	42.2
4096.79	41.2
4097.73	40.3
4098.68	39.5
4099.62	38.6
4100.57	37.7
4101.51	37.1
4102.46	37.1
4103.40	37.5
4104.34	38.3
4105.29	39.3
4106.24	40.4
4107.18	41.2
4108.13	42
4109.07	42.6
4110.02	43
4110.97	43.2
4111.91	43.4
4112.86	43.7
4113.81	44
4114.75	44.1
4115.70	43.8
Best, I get 2.0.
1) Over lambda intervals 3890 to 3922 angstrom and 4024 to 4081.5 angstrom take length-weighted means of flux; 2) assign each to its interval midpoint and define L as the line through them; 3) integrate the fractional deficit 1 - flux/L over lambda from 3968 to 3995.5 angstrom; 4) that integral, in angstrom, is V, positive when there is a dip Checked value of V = 2.8 angstrom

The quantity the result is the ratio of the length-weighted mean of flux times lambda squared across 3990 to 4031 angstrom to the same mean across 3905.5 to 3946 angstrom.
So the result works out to 2.0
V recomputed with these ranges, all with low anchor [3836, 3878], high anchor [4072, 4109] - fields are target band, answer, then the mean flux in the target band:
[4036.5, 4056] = -1.02 angstrom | 39.6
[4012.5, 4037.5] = -4.44 angstrom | 41.8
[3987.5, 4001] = -2.87 angstrom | 39.5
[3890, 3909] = -3.24 angstrom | 27.2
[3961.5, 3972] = 5.14 angstrom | 15.2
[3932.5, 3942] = 4.37 angstrom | 14.6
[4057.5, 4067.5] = 0.34 angstrom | 37.9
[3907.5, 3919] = -2.61 angstrom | 30.1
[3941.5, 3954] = 0.88 angstrom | 26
